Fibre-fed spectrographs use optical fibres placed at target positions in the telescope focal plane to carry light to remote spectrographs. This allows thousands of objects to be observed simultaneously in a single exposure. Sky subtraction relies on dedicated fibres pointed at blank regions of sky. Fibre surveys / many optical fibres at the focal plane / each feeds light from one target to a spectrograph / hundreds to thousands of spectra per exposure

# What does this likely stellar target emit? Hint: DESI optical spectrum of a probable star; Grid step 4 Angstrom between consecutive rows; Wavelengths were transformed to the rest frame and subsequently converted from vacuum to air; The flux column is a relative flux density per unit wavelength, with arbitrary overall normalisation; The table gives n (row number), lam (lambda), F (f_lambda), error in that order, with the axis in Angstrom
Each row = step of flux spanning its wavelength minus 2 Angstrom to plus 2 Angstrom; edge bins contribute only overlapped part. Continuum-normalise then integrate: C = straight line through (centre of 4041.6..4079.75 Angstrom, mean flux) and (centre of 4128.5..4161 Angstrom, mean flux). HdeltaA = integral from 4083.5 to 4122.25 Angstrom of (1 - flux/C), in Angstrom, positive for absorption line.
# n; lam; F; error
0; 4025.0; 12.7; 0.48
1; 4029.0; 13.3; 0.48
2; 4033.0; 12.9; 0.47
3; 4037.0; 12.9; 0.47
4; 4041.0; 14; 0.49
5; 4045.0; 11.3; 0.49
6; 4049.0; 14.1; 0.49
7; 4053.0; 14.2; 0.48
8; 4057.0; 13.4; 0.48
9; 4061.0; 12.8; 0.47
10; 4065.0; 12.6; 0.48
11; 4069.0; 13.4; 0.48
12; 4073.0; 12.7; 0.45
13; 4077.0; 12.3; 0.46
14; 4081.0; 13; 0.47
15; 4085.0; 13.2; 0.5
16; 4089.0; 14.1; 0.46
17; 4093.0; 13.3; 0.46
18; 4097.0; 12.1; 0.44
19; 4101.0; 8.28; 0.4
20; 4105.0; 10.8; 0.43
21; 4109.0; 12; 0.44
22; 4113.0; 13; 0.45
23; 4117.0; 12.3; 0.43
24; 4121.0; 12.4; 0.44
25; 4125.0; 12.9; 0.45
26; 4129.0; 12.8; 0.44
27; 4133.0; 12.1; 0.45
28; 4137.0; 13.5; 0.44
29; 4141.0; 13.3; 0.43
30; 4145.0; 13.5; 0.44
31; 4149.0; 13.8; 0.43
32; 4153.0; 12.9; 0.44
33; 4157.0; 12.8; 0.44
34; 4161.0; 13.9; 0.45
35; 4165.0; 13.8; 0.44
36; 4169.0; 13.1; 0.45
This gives 2.8 Angstrom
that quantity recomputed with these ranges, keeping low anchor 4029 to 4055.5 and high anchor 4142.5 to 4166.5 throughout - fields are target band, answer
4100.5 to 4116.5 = 2.4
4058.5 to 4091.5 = 0.7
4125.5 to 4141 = 0.6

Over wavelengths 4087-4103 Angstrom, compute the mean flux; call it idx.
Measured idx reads 11.9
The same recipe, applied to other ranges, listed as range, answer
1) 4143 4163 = 13.4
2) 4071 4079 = 12.5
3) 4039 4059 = 13.4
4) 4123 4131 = 12.9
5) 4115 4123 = 12.4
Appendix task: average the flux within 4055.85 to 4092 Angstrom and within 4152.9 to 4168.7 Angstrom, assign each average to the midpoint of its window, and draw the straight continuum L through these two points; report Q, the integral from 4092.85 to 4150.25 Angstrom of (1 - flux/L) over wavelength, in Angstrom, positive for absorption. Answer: 3.8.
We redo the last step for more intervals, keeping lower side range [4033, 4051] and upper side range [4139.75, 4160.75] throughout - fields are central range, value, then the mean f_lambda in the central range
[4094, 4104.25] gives 2.0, 10.6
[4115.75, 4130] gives 0.7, 12.6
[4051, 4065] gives -0.3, 13.3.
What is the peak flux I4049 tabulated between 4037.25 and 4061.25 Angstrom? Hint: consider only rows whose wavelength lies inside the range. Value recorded 14.2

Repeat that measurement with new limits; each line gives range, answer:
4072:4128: 14.1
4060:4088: 13.4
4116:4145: 13.5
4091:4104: 13.3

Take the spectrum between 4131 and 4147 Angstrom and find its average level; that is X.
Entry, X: 13.1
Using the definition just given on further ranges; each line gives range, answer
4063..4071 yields 13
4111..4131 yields 12.7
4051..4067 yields 13.2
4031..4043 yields 13.3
